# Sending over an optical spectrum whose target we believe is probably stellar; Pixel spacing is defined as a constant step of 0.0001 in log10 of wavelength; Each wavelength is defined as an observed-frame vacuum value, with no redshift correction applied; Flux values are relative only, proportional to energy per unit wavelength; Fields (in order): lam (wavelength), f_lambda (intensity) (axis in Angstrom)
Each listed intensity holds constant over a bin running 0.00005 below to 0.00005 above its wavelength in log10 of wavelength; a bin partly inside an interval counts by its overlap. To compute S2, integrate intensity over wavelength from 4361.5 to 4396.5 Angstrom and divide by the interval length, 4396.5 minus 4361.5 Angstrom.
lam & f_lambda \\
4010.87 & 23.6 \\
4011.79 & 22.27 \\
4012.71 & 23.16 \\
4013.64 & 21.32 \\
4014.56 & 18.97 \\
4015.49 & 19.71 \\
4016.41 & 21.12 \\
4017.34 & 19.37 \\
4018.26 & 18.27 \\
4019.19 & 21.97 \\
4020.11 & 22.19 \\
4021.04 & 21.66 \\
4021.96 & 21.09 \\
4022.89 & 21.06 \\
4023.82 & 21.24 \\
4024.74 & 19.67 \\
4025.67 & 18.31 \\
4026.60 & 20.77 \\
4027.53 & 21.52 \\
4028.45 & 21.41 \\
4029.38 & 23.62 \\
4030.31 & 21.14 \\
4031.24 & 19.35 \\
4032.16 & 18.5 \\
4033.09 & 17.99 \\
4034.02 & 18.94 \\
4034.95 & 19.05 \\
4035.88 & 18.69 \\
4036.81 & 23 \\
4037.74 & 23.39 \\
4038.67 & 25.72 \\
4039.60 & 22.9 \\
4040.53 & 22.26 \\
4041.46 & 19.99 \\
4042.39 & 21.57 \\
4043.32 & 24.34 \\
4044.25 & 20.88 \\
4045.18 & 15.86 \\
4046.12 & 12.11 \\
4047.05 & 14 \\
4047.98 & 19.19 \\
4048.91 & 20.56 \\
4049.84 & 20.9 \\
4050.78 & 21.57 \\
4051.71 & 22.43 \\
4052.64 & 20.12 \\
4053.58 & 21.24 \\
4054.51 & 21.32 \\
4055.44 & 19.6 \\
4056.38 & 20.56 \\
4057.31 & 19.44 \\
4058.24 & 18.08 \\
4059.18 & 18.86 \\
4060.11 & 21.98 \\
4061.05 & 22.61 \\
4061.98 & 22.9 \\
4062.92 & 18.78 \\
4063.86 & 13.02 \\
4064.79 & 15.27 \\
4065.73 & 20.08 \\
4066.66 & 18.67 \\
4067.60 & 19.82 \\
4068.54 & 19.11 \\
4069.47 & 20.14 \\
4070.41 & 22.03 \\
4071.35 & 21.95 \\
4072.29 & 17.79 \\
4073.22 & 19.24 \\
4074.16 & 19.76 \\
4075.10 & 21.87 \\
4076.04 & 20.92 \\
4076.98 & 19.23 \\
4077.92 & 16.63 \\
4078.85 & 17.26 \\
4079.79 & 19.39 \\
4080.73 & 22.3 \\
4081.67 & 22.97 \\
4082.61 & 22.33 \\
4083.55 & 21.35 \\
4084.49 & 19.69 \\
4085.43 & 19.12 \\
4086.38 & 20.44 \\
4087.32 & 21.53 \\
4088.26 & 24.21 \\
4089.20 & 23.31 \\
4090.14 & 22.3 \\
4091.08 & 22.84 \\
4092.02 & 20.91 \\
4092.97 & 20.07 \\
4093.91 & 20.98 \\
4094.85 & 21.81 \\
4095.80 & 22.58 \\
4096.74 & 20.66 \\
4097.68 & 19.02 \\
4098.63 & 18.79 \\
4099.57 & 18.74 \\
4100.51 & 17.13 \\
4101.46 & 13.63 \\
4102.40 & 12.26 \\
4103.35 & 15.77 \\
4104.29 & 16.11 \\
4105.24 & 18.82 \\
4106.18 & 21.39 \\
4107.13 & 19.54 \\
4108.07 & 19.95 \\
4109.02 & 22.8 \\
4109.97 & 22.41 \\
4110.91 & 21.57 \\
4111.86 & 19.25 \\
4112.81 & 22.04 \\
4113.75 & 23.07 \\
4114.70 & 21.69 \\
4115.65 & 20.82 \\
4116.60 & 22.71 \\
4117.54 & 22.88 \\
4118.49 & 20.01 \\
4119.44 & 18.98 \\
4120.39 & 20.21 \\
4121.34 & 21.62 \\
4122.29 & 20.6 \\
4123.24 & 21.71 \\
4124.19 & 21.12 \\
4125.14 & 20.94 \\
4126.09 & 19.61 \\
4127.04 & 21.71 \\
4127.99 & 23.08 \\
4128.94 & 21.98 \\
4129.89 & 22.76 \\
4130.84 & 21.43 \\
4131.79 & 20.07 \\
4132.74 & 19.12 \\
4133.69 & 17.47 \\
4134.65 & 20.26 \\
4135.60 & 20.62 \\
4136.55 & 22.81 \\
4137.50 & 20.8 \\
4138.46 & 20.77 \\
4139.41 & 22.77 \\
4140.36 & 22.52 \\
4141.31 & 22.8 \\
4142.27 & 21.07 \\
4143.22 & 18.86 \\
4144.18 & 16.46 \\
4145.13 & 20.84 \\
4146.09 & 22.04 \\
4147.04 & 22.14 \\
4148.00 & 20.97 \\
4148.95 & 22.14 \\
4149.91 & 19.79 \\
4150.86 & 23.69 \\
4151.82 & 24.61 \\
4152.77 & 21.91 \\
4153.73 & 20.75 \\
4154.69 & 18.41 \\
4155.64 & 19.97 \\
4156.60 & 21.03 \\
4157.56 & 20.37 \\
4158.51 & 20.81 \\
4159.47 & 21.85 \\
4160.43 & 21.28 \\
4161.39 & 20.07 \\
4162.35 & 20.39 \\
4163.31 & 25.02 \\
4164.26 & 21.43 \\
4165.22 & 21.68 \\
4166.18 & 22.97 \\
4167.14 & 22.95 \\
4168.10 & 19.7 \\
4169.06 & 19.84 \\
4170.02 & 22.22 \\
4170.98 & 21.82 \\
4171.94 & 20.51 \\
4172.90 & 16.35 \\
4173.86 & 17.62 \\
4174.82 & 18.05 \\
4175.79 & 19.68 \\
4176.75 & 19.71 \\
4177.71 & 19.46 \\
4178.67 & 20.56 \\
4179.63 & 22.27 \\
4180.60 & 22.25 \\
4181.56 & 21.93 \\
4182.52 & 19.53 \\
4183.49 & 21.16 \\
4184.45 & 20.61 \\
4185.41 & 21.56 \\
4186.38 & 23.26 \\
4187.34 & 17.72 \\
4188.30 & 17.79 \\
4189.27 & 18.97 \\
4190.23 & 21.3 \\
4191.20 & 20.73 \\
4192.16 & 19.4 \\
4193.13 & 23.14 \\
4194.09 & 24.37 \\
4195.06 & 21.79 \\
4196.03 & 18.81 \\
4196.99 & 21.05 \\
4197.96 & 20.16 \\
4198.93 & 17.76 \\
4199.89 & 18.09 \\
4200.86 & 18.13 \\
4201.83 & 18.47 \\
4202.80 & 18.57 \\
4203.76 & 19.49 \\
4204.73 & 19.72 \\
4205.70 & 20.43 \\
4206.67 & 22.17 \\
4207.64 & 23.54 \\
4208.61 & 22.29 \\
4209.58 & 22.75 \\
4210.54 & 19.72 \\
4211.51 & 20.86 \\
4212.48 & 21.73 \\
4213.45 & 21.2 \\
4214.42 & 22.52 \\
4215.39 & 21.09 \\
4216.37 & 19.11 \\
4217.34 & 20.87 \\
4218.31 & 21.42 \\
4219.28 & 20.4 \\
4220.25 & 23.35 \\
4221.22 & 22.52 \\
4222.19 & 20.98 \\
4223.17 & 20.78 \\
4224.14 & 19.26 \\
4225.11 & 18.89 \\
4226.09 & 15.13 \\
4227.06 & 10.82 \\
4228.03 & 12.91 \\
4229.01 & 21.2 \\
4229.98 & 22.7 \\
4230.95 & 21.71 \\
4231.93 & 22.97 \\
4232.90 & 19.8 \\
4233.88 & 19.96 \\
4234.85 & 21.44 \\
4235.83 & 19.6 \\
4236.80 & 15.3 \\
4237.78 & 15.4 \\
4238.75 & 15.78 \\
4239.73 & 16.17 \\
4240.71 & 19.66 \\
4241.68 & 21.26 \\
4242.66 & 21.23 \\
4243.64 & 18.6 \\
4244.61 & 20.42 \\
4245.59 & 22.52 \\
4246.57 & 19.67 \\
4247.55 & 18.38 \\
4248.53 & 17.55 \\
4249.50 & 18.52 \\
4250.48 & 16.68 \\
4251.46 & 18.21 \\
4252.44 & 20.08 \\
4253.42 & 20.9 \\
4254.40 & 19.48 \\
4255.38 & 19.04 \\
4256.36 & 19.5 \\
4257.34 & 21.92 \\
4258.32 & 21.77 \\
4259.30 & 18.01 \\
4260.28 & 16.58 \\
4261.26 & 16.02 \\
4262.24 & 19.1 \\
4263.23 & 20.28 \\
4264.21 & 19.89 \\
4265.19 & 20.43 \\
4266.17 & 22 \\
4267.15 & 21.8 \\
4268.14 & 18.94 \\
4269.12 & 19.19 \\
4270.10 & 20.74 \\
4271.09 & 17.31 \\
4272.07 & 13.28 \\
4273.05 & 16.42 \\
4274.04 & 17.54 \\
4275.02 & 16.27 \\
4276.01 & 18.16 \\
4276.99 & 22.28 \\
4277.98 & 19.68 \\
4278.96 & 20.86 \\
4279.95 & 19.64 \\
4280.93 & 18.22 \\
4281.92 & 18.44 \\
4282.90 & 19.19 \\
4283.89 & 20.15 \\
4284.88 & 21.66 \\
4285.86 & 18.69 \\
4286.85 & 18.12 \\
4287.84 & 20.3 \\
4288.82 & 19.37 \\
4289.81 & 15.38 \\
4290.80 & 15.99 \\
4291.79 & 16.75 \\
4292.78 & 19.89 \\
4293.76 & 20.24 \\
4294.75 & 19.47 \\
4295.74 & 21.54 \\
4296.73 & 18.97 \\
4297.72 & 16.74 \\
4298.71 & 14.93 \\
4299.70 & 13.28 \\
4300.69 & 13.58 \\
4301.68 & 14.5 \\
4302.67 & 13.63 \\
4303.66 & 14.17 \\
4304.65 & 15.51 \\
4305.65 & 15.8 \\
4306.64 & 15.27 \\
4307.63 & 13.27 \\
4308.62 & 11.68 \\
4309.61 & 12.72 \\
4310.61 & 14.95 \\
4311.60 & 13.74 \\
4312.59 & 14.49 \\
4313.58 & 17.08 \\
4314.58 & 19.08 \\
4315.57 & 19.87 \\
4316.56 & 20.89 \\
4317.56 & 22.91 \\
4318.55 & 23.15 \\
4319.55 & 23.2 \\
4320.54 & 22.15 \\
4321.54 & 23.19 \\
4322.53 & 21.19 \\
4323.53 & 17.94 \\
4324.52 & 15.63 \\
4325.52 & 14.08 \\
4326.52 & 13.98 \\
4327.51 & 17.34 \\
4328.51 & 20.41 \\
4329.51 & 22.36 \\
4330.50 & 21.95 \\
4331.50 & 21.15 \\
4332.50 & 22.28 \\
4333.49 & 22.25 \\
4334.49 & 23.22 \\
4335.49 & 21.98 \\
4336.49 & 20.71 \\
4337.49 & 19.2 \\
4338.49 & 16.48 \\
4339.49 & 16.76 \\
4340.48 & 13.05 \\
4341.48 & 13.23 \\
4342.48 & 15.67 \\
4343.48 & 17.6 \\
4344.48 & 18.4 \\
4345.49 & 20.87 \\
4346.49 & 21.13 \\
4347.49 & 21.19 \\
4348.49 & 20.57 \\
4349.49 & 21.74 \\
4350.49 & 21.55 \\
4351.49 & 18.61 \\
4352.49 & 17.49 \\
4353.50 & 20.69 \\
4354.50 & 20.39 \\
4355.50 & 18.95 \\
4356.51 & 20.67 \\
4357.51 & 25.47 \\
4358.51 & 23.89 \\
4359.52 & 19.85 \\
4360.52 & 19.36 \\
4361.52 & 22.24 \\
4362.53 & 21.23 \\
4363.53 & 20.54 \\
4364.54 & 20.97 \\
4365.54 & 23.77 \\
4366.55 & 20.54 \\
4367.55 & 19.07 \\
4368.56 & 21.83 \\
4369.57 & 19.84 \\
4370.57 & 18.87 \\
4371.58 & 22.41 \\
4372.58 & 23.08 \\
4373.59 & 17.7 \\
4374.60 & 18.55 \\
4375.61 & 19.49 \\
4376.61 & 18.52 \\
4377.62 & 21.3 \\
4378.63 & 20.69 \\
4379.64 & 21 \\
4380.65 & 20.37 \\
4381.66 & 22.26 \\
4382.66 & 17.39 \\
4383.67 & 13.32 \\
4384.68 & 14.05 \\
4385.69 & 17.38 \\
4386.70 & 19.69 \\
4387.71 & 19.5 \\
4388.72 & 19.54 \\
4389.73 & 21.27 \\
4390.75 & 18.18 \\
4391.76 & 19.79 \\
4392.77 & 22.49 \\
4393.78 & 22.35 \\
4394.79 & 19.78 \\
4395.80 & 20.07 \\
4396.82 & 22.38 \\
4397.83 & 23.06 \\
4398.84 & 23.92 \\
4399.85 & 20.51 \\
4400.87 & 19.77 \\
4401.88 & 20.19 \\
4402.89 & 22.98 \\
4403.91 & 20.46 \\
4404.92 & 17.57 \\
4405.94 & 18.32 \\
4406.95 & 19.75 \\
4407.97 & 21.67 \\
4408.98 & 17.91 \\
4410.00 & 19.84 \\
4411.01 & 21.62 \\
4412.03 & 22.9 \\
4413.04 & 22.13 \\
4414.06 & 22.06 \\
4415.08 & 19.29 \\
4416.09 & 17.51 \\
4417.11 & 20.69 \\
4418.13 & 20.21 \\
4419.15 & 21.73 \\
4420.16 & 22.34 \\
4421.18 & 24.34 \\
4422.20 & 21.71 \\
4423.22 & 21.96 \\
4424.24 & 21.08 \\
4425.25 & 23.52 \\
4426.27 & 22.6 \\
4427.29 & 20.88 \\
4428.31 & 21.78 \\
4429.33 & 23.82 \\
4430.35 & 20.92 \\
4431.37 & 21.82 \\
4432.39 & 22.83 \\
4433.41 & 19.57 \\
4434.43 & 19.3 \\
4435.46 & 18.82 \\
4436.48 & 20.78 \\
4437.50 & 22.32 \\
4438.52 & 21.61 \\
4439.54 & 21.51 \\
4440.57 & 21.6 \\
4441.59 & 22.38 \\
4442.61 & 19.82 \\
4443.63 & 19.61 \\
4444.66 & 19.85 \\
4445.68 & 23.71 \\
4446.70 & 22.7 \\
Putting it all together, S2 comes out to 19.9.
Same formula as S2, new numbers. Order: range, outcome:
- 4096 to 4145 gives 20.3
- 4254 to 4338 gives 18.5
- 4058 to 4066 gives 19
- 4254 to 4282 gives 19.1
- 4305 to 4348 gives 18.4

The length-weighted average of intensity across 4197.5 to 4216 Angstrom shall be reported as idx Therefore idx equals 20.4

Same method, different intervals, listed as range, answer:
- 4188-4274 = 19.6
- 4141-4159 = 21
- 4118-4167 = 21.1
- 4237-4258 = 19.1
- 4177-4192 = 20.6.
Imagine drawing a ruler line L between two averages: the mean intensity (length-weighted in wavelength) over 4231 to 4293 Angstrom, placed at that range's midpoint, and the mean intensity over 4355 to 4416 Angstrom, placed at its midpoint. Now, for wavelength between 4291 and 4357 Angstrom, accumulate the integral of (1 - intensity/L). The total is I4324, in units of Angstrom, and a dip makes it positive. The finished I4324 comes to 4.8 Angstrom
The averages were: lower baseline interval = 19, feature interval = 18.3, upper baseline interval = 20.4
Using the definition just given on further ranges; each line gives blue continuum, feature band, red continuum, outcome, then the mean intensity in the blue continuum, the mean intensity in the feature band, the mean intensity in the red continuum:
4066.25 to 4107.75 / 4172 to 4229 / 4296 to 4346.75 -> -3.7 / 19.9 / 20.1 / 17.8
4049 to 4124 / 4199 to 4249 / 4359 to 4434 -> 1.5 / 20.2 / 19.8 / 20.6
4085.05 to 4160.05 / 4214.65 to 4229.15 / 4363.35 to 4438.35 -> 1.0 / 20.7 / 19.2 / 20.6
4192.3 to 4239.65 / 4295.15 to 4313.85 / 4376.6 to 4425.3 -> 4.8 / 20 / 15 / 20.4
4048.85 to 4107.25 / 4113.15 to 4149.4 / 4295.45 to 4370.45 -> -2.6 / 19.9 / 21.1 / 18.8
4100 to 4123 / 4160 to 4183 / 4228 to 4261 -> -1.3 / 19.8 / 20.7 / 19.3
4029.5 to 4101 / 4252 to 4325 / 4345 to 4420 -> 7.3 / 20.2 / 18.3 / 20.4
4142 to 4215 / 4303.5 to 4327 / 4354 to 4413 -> 3.6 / 20.7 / 17.4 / 20.4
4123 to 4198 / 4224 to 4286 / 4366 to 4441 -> 5.3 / 20.9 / 19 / 20.6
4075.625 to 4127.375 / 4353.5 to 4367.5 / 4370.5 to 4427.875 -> -0.6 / 20.4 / 21.3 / 20.4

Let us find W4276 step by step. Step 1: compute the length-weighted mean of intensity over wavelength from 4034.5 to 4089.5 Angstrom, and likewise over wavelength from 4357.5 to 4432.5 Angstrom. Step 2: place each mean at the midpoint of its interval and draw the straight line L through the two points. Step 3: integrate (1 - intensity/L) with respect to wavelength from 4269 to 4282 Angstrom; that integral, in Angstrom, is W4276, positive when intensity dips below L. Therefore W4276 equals 1.3 Angstrom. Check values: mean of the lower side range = 20.2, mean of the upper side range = 20.7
